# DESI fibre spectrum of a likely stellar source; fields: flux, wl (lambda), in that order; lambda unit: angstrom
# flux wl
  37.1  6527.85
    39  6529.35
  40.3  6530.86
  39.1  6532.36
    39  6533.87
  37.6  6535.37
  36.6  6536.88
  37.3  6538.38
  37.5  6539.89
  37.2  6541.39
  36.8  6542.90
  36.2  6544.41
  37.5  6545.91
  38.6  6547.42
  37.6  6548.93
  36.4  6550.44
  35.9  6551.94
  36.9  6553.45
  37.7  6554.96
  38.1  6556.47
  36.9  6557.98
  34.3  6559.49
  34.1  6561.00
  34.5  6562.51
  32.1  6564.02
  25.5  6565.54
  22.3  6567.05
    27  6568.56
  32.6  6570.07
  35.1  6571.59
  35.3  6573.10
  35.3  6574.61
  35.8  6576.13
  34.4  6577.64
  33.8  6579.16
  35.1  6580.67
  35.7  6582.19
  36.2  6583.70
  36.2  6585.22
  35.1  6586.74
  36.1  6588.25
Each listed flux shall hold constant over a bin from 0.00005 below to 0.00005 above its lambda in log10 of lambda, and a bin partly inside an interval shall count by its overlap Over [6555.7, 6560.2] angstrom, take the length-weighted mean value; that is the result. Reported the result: 36.5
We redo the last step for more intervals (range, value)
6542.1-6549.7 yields 37.3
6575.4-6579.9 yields 34.7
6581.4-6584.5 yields 35.9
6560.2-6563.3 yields 34.3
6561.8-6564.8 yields 33.2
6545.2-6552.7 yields 37.2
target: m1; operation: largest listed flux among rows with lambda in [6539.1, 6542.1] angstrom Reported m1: 37.5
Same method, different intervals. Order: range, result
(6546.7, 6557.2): 38.6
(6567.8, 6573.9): 35.3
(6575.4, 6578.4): 35.8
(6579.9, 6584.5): 36.2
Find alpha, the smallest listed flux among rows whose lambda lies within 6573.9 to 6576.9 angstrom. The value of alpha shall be 35.3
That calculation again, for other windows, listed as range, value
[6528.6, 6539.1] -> 36.6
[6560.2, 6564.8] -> 32.1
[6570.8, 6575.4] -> 35.1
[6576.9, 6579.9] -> 33.8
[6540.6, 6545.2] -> 36.2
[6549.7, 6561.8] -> 34.1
